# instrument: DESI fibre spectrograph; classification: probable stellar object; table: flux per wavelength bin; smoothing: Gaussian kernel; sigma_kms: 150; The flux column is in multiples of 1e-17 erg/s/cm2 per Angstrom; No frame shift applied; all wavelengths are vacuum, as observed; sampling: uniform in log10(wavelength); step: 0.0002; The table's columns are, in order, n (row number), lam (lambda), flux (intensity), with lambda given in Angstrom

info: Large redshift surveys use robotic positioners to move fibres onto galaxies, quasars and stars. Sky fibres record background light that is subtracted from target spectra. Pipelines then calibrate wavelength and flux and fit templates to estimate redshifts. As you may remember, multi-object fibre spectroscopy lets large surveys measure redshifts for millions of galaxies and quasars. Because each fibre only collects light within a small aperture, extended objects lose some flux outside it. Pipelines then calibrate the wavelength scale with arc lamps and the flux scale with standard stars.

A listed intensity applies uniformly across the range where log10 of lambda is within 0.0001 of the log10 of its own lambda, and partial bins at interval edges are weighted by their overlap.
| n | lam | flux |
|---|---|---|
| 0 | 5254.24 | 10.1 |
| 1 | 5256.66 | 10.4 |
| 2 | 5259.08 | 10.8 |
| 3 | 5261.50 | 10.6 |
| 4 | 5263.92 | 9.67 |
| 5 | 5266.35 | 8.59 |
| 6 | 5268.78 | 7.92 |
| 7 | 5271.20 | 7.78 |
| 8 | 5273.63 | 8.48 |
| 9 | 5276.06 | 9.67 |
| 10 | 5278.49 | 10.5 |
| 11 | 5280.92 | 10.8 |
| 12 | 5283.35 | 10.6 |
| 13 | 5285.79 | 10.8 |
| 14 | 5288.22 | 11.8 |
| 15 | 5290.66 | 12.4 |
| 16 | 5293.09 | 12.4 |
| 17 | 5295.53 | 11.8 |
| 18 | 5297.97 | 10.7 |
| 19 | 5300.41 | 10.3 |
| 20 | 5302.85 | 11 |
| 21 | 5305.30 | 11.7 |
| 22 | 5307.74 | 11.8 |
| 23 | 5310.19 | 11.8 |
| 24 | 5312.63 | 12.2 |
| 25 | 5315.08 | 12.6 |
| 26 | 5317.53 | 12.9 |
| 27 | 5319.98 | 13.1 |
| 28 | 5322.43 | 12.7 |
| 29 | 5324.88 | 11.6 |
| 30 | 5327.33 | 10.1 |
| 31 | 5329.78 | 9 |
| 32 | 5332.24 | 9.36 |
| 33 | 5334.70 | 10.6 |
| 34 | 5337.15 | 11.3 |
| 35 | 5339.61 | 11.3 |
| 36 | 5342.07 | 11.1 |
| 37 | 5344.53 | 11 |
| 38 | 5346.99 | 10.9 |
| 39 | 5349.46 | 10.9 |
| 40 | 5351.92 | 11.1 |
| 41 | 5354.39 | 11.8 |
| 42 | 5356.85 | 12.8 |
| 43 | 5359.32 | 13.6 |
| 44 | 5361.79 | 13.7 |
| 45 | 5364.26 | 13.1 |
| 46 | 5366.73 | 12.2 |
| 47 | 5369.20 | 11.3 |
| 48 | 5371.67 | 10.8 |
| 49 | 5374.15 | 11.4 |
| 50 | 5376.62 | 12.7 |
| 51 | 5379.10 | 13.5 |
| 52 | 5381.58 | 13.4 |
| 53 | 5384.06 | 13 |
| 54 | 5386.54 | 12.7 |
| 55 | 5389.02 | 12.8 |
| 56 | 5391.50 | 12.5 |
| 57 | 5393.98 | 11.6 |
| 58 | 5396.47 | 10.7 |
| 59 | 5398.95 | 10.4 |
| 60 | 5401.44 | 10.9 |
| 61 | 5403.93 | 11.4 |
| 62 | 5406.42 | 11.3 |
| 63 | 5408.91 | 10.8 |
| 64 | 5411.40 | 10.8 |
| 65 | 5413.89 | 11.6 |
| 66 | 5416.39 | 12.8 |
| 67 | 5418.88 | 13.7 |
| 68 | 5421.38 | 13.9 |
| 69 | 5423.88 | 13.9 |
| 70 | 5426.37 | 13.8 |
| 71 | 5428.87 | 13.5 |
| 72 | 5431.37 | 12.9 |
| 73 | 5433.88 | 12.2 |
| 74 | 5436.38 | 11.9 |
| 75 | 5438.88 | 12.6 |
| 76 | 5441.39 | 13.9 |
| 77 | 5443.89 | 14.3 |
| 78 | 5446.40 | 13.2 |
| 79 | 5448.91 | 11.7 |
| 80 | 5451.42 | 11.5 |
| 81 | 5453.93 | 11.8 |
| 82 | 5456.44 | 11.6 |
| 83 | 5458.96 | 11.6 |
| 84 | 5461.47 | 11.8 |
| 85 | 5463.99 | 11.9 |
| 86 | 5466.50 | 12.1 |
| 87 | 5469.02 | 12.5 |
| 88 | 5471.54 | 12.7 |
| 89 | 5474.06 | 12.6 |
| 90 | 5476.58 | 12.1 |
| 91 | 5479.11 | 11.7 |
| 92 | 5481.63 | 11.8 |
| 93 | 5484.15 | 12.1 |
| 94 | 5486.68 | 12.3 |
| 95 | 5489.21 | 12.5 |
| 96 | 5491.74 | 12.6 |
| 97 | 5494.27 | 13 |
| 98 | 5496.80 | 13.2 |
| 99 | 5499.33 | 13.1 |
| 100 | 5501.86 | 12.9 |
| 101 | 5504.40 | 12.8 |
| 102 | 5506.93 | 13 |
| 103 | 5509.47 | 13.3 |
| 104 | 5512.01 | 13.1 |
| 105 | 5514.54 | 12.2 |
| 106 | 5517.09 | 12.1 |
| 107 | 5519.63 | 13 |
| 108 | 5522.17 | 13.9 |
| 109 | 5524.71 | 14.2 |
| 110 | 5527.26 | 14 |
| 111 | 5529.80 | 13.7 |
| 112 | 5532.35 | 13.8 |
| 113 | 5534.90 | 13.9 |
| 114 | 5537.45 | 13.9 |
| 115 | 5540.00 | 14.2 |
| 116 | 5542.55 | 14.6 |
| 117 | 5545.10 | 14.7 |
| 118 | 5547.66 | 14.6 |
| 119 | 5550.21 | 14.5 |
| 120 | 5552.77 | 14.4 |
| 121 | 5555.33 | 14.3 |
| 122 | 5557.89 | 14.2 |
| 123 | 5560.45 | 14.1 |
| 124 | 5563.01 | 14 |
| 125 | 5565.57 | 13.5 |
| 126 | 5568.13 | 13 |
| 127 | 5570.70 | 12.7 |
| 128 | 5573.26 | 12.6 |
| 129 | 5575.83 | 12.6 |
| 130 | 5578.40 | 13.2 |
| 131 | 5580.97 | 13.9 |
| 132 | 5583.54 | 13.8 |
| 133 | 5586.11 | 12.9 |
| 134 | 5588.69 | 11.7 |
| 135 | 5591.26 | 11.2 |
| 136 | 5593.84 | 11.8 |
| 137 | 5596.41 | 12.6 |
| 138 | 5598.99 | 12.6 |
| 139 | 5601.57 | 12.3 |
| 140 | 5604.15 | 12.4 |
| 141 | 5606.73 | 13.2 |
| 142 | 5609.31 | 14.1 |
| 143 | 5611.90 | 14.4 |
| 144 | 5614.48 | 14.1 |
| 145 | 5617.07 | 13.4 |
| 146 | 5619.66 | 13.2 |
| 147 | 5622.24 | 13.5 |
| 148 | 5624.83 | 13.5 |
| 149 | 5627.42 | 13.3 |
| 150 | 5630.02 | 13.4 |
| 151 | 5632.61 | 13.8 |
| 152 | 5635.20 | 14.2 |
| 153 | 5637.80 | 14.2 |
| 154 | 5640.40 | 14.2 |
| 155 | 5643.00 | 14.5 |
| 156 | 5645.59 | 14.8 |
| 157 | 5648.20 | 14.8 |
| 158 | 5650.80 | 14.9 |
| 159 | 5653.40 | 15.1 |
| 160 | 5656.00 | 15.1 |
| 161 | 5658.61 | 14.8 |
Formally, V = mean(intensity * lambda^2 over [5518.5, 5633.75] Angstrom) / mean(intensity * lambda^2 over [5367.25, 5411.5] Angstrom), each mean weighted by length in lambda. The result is 1.2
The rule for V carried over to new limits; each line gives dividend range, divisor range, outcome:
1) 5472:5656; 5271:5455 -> 1.22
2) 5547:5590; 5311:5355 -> 1.30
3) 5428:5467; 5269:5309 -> 1.23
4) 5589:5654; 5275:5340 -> 1.35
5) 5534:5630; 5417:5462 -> 1.11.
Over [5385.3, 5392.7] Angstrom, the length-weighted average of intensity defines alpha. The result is 12.7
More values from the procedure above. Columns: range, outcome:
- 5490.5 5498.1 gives 12.9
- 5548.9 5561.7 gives 14.3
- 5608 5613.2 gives 14.2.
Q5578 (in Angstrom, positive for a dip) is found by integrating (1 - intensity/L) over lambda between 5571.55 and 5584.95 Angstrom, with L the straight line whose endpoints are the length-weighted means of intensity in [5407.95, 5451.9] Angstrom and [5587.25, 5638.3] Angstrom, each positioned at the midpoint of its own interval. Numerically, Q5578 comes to -0.1 Angstrom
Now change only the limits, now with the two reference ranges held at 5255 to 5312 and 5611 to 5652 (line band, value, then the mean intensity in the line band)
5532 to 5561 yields -2.5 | 14.3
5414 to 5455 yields -3.0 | 12.9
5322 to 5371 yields -1.2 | 11.4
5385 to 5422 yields -0.3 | 11.8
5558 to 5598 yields 1.6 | 12.9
